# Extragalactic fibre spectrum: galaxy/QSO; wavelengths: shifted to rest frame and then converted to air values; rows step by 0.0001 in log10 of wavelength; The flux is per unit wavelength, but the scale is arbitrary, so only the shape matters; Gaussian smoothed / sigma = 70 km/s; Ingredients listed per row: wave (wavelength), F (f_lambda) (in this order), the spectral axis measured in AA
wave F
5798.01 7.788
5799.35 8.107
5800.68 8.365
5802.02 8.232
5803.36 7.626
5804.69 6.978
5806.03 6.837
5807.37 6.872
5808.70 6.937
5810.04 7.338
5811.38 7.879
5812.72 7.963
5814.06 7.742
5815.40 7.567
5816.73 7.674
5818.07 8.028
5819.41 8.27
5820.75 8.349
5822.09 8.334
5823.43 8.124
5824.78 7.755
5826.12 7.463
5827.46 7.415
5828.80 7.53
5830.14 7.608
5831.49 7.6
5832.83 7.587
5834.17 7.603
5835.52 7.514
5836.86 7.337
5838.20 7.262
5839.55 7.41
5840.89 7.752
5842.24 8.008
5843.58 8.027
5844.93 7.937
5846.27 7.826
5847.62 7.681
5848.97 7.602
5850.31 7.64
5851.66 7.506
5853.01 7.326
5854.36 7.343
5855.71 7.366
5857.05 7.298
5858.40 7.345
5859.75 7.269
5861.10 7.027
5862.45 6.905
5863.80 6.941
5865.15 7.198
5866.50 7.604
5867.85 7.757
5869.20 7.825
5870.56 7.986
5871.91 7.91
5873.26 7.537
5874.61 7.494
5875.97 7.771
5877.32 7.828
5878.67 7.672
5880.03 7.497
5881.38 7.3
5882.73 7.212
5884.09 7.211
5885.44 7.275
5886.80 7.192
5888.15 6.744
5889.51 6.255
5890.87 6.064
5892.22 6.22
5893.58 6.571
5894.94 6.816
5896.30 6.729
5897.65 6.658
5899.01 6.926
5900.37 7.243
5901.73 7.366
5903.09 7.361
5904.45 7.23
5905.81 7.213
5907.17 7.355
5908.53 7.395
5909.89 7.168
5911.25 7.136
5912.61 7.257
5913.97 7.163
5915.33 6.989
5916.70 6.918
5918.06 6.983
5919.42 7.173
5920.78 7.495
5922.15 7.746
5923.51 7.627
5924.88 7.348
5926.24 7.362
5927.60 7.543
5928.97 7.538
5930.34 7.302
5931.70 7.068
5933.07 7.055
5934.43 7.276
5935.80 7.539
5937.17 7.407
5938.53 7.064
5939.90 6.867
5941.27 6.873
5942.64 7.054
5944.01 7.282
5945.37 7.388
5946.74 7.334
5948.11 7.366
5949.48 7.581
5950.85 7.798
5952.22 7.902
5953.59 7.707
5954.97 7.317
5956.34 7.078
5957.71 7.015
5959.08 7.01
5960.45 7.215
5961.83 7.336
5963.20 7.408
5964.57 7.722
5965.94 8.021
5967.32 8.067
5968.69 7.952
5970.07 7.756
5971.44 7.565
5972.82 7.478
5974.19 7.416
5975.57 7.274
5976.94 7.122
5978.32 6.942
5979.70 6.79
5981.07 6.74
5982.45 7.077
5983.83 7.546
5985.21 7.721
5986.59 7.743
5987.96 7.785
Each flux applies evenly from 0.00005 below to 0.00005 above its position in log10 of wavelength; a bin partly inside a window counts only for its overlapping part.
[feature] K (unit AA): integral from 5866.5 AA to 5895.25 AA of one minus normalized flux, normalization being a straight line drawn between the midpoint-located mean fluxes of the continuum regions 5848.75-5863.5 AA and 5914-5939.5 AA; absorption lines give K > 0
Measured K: 0.2 AA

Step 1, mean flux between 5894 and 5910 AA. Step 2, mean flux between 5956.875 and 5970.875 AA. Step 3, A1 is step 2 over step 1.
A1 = 1.06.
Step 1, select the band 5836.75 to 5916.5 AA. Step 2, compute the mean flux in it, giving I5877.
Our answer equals 7.3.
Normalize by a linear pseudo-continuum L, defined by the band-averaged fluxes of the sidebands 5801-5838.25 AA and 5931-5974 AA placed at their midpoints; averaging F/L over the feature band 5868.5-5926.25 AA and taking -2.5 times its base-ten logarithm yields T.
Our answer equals 0.043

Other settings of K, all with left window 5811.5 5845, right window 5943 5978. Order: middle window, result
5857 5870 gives 0.6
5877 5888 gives 0.4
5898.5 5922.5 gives 1.1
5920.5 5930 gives 0.0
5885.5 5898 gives 1.6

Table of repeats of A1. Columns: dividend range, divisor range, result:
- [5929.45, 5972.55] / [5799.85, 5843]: 0.97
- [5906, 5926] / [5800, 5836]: 0.95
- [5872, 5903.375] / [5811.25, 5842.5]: 0.92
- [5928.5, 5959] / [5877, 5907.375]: 1.04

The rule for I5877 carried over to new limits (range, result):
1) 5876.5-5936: 7.16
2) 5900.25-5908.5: 7.3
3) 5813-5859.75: 7.67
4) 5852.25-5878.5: 7.46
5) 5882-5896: 6.76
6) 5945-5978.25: 7.48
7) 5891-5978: 7.28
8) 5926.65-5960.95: 7.3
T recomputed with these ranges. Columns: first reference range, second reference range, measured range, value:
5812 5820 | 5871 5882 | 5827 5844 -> 0.03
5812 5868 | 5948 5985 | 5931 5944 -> 0.05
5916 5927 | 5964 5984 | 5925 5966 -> 0.01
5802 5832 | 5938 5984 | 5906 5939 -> 0.02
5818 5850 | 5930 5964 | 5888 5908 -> 0.10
